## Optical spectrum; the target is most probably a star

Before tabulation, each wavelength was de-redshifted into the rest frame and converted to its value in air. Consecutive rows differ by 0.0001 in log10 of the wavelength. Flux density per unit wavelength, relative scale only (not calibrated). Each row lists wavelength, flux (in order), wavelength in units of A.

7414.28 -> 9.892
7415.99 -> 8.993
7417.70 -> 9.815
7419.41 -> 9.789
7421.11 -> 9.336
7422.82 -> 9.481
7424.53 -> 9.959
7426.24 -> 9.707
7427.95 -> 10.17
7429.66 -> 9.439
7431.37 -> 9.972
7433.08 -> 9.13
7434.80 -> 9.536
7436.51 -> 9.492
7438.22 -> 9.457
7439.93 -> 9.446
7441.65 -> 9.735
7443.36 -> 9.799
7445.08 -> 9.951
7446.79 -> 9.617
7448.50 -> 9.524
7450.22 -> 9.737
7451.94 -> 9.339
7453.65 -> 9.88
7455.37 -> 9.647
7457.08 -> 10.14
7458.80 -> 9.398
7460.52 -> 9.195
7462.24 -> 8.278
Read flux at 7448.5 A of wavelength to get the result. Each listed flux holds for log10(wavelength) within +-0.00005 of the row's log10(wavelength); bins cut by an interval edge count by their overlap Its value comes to 9.524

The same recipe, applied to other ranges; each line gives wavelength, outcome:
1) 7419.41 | 9.789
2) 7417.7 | 9.815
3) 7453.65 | 9.88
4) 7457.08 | 10.14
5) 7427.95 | 10.17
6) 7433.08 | 9.13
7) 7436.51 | 9.492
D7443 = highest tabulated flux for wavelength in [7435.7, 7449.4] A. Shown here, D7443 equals 9.951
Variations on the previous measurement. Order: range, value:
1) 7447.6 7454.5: 9.88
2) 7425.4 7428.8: 10.17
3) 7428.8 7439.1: 9.972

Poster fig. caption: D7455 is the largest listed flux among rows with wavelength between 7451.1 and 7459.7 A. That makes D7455 10.14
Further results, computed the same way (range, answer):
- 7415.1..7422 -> 9.815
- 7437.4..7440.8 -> 9.457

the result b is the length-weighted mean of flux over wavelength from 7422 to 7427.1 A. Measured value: 9.72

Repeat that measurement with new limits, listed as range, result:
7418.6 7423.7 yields 9.55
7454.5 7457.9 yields 9.9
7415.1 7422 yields 9.49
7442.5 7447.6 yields 9.79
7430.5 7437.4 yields 9.53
